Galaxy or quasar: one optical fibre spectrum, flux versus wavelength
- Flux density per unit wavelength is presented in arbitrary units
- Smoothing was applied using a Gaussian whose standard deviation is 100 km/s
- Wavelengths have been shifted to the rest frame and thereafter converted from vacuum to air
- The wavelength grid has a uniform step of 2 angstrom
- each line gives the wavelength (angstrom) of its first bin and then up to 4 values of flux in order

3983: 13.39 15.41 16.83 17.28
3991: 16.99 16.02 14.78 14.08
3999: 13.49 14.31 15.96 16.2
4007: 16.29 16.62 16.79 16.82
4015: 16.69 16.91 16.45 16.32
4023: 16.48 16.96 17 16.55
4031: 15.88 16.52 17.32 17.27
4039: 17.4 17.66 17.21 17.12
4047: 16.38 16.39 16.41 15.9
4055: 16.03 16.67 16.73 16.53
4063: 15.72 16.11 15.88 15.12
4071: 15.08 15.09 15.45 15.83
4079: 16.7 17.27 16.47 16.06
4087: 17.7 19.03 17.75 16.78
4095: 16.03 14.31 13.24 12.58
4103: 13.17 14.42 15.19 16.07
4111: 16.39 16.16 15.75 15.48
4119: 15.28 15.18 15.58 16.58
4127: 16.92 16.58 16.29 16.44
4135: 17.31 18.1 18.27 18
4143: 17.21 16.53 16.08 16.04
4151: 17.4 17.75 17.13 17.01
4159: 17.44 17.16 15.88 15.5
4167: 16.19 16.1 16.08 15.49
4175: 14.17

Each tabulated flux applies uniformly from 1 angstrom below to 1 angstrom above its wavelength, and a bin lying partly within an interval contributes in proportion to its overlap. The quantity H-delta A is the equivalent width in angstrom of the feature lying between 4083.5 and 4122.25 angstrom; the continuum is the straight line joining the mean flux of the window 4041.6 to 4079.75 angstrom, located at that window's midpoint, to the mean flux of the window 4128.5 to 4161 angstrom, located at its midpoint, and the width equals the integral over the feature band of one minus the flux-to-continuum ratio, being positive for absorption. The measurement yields 2.33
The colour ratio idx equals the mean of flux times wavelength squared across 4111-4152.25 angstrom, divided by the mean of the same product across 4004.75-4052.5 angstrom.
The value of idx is 1.04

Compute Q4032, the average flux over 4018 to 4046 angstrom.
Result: 16.9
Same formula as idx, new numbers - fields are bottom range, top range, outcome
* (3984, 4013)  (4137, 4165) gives 1.16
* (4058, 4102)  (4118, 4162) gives 1.09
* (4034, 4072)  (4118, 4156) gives 1.06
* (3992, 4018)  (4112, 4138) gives 1.10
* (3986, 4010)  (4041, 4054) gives 1.08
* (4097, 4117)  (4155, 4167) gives 1.15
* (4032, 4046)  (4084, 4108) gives 0.93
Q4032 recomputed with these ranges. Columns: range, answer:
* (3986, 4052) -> 16.4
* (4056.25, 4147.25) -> 16.1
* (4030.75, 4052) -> 16.9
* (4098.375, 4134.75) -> 15.5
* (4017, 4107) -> 16.2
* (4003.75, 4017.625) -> 16.6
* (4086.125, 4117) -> 15.6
